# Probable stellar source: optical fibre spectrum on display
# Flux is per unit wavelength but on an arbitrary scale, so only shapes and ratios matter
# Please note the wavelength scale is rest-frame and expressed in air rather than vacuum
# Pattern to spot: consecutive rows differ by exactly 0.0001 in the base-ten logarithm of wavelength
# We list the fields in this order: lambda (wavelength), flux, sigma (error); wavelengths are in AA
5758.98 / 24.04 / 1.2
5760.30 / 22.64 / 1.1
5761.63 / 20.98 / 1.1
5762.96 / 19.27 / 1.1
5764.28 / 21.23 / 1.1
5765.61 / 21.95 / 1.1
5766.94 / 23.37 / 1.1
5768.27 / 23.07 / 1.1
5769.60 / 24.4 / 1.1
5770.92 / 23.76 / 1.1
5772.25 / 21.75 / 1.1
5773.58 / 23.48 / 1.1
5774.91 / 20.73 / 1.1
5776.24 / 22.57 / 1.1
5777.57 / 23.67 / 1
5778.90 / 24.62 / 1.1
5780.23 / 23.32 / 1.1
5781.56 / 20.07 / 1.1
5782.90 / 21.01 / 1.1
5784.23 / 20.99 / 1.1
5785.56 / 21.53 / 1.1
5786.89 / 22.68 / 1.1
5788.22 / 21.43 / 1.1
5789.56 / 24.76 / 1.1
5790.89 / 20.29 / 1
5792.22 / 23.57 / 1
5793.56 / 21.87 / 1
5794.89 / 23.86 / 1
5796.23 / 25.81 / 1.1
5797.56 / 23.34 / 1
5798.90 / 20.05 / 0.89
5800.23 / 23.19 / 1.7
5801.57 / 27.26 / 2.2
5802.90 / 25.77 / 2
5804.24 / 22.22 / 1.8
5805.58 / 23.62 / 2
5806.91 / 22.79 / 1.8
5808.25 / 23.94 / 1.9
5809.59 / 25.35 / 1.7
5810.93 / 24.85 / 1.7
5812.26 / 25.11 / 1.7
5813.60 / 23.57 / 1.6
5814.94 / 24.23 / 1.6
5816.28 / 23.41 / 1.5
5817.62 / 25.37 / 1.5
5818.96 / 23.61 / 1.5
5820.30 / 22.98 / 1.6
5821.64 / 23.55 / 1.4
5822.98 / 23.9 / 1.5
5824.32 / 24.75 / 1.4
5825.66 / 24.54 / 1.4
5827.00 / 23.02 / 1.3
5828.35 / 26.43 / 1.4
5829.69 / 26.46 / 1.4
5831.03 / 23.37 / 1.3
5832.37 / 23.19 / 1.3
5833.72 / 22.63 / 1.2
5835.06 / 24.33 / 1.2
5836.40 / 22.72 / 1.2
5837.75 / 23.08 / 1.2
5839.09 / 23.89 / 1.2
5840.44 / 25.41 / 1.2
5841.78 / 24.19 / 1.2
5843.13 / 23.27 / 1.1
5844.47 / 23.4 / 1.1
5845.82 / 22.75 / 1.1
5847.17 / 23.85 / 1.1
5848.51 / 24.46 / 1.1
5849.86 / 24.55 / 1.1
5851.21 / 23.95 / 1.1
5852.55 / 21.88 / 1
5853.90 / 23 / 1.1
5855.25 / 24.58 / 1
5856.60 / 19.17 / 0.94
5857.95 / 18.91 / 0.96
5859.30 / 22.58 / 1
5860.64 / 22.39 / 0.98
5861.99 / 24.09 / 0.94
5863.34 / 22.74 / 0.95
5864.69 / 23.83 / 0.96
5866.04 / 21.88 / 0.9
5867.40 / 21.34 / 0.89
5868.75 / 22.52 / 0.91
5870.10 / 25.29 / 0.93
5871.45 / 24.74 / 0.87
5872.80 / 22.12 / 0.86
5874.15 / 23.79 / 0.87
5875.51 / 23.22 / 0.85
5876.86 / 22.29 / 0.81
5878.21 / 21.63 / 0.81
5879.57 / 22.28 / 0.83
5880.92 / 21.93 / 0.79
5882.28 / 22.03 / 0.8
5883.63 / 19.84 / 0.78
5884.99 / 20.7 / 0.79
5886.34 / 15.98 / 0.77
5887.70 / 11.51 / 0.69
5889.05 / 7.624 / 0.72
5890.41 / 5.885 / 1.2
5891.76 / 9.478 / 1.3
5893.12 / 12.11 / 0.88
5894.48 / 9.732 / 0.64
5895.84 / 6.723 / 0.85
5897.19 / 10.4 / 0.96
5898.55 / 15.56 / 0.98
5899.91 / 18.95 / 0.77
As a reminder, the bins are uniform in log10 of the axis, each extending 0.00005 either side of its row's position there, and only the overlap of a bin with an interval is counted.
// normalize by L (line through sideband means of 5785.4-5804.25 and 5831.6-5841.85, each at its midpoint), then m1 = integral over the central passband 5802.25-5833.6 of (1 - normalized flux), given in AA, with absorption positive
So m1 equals -0.9 AA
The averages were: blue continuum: 23.3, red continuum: 23.6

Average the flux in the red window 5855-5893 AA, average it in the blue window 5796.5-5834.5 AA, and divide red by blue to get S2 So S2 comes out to 0.8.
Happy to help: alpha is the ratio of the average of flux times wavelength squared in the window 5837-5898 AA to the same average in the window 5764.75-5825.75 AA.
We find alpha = 0.89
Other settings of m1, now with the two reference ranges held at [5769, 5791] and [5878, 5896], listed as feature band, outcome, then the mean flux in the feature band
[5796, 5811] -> -2.3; 23.9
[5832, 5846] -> -4.1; 23.6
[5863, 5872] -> -3.8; 23.2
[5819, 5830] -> -2.9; 24.3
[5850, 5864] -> -4.5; 22.4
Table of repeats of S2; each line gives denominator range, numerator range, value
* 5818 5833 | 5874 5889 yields 0.82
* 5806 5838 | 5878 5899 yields 0.60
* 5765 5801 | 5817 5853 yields 1.06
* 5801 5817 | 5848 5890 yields 0.88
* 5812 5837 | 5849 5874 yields 0.95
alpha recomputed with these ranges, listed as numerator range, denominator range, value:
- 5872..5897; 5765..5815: 0.74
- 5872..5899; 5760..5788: 0.76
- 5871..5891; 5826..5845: 0.81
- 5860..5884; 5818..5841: 0.96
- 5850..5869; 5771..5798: 1.02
